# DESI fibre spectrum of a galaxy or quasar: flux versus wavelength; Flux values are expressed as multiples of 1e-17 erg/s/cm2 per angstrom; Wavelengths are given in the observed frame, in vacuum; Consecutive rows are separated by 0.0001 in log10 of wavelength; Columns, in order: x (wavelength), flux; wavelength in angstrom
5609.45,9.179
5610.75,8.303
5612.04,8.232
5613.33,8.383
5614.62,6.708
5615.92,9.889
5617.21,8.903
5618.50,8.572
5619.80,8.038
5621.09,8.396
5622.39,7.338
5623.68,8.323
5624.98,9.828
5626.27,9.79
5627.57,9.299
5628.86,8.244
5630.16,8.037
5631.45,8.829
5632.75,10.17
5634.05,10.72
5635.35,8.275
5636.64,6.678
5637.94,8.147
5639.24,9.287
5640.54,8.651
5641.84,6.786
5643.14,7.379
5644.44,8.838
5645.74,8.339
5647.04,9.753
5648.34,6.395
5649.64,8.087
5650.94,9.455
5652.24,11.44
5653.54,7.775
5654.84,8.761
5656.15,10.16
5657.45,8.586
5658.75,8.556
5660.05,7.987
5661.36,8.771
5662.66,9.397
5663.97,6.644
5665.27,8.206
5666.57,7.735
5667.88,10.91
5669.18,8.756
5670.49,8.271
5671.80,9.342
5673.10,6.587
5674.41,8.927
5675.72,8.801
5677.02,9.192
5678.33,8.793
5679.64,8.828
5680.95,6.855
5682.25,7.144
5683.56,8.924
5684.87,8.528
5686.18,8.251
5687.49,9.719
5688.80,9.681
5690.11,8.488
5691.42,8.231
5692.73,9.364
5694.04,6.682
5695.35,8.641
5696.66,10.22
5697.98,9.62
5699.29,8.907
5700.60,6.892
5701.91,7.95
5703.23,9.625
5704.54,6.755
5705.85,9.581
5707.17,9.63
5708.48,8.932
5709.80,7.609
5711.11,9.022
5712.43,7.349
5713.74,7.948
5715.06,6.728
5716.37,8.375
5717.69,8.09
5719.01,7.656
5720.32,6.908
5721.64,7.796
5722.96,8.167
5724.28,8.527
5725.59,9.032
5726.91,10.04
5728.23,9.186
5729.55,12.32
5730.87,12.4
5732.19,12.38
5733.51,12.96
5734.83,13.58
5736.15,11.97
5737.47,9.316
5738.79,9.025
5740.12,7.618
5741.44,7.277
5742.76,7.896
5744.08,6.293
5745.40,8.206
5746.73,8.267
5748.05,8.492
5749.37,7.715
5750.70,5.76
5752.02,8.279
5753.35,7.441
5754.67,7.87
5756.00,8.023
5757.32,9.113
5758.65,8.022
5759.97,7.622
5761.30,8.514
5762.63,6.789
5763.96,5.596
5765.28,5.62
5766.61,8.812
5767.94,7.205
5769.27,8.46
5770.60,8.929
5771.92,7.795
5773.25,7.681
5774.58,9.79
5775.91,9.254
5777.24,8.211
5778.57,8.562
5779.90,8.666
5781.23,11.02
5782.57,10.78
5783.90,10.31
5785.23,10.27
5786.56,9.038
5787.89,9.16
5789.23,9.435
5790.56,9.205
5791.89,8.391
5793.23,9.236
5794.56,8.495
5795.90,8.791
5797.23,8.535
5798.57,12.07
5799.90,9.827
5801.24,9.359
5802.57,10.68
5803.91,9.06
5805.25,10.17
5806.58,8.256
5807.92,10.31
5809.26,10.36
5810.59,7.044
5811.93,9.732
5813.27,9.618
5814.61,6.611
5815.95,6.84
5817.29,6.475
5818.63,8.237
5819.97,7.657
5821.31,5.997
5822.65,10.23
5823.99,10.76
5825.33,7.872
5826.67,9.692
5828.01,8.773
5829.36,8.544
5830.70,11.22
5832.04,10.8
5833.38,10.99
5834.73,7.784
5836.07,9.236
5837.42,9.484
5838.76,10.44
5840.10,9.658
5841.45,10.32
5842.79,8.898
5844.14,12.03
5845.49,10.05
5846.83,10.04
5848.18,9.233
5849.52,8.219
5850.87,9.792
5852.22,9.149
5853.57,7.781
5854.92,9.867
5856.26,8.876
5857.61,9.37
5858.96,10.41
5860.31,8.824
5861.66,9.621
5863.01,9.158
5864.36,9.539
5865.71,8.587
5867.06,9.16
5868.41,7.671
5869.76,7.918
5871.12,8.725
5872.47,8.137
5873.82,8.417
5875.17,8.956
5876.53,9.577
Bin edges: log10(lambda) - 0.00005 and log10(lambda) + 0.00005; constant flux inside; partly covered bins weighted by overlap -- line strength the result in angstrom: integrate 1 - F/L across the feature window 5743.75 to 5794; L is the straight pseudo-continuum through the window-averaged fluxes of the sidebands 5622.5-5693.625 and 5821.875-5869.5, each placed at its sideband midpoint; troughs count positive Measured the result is 4.1 angstrom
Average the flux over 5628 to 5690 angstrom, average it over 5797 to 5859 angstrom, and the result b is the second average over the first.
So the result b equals 1.1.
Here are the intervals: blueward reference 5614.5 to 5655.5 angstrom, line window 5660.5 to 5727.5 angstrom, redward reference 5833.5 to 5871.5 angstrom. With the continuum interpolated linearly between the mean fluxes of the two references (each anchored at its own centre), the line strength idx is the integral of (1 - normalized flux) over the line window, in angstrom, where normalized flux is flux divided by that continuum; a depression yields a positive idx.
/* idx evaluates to 2.7 angstrom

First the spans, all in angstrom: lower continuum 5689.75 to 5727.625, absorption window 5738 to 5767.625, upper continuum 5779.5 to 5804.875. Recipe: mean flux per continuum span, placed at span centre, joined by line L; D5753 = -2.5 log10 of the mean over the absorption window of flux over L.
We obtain 0.18 mag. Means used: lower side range 8.37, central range 7.65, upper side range 9.61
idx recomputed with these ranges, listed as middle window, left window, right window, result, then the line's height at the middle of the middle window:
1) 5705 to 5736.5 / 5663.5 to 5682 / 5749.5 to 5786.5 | -3.86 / 8.36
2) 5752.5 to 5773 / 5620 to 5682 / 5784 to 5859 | 2.96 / 9.03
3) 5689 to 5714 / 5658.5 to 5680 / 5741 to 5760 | -0.84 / 8.25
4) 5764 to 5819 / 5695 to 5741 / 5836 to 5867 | 2.64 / 9.35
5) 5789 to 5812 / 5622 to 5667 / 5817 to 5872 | -0.76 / 9.08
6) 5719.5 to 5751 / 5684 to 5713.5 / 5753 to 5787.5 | -2.62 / 8.53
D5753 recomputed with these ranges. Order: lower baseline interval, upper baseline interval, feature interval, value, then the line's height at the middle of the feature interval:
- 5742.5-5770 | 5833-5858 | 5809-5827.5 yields 0.08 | 8.94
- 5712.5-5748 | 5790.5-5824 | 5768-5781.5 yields 0.03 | 8.98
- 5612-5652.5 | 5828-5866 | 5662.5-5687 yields 0.05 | 8.77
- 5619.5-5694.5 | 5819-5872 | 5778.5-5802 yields -0.05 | 9.08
